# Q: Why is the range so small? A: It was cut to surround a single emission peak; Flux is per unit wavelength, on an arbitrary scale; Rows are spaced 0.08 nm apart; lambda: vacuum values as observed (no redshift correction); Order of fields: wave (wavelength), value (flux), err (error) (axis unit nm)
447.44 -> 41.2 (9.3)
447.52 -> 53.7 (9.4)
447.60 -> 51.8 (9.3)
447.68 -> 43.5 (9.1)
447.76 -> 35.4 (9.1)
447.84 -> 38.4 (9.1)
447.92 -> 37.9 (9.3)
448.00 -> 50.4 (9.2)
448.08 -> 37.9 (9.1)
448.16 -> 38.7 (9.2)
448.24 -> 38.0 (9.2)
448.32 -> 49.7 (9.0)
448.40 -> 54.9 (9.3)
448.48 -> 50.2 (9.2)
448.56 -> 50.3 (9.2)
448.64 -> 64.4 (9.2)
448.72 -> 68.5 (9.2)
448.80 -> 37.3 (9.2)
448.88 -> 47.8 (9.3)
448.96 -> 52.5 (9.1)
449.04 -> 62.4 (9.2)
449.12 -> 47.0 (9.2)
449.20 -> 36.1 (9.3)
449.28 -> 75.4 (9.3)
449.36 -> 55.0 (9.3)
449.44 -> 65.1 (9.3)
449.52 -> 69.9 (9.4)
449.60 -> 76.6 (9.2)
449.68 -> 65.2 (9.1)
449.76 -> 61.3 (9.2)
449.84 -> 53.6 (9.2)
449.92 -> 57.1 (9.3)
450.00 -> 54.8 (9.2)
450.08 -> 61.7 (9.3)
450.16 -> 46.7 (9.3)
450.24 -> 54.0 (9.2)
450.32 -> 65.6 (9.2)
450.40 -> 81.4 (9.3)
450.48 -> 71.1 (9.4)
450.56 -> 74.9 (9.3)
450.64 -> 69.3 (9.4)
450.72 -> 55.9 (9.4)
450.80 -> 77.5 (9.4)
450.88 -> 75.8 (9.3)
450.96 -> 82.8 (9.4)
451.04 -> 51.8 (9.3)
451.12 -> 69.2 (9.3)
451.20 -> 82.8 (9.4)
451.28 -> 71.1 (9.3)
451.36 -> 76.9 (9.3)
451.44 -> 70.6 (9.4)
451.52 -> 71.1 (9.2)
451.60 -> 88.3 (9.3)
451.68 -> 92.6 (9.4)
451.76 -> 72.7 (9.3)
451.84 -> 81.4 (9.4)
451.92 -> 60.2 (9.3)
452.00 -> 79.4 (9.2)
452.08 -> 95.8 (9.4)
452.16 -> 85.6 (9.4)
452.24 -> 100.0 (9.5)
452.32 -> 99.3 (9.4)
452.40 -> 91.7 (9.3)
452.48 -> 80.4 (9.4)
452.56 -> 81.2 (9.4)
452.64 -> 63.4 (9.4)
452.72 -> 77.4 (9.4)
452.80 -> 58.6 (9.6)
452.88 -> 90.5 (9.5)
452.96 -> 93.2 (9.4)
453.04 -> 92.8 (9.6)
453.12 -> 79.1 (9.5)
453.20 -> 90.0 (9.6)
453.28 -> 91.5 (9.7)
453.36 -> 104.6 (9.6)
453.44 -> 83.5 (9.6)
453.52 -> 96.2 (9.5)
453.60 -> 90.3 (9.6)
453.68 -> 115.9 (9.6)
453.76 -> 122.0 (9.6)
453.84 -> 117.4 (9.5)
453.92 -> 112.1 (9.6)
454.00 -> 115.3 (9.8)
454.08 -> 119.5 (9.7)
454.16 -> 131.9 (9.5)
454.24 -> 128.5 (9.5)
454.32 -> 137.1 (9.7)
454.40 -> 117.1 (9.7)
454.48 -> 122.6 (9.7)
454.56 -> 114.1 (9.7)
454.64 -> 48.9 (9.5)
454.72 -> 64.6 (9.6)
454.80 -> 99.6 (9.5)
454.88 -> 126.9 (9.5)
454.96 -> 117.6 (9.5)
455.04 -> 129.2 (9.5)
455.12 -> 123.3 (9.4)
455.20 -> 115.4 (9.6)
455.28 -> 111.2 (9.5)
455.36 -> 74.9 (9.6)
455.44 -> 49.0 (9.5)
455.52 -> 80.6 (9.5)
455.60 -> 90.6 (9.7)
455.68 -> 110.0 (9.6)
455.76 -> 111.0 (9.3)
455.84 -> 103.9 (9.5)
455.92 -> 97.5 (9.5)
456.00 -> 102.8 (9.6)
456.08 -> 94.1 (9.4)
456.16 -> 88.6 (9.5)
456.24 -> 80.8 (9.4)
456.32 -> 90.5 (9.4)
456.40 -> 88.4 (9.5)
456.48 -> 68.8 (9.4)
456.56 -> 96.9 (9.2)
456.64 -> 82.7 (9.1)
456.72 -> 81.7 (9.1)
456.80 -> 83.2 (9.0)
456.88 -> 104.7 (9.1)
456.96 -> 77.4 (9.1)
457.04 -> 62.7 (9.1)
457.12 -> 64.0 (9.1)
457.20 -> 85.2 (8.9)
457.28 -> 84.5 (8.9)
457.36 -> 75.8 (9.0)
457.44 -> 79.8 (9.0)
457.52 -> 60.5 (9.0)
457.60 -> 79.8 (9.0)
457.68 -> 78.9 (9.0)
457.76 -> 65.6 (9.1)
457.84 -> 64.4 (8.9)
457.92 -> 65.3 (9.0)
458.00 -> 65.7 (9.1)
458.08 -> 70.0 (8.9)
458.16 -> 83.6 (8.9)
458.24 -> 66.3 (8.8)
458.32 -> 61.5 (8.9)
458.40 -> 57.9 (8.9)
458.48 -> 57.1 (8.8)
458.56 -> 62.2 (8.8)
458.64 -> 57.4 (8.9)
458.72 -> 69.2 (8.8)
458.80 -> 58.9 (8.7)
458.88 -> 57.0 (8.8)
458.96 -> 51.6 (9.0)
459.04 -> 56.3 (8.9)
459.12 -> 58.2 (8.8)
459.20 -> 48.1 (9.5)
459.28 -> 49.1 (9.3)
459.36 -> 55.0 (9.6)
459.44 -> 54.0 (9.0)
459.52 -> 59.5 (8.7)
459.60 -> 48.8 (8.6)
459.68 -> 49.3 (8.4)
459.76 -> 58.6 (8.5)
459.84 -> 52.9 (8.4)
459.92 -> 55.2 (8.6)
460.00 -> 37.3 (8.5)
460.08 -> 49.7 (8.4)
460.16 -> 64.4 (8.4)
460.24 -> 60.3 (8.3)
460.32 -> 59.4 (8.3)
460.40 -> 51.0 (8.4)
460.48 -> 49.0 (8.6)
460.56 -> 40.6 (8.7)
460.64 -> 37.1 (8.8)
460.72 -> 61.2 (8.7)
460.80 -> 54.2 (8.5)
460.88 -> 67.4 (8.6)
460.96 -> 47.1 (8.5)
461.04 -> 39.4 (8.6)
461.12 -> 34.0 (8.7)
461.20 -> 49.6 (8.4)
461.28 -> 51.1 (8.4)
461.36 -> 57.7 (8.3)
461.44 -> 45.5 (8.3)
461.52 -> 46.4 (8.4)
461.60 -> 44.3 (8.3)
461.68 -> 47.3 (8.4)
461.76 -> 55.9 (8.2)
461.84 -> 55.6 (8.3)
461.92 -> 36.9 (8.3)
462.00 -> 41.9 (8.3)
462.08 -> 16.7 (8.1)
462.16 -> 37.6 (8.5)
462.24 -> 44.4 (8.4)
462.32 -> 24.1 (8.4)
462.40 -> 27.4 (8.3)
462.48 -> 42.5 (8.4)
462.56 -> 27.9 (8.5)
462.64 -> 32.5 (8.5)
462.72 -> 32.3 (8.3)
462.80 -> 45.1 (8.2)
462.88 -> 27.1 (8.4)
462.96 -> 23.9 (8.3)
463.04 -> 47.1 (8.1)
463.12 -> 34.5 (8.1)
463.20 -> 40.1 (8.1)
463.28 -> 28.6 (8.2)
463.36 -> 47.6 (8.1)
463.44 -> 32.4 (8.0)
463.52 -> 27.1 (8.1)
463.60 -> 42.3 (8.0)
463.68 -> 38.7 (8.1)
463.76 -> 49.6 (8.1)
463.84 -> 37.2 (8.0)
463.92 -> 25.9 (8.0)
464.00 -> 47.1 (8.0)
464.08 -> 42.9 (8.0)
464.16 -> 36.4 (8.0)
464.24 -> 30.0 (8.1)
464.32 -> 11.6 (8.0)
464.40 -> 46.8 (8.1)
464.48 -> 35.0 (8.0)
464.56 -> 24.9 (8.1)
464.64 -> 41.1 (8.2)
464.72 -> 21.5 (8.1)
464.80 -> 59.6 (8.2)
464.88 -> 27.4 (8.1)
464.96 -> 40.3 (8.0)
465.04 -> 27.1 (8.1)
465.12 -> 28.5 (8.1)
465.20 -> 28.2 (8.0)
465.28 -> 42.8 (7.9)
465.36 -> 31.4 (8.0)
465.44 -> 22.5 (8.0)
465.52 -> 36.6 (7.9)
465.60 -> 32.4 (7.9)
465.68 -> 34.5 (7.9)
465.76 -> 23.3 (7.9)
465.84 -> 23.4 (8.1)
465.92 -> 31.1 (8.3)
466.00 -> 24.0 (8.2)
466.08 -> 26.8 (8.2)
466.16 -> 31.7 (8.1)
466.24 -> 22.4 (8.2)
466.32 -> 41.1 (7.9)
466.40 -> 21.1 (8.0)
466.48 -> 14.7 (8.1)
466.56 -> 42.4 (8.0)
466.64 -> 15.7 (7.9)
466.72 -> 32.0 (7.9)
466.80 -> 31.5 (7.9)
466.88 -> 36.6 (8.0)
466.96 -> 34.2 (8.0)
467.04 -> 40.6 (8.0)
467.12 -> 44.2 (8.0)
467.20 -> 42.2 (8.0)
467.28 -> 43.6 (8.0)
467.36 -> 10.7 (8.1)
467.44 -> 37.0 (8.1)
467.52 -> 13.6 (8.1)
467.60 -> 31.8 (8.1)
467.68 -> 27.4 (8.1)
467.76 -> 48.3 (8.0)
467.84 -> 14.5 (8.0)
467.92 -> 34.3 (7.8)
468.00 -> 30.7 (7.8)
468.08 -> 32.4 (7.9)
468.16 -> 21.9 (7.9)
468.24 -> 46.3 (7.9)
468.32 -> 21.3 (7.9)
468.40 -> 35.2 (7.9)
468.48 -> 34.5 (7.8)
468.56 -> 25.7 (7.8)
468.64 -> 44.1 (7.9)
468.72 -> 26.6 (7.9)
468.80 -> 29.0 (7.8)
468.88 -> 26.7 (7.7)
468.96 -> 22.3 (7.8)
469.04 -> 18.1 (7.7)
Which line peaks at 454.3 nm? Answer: C IV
